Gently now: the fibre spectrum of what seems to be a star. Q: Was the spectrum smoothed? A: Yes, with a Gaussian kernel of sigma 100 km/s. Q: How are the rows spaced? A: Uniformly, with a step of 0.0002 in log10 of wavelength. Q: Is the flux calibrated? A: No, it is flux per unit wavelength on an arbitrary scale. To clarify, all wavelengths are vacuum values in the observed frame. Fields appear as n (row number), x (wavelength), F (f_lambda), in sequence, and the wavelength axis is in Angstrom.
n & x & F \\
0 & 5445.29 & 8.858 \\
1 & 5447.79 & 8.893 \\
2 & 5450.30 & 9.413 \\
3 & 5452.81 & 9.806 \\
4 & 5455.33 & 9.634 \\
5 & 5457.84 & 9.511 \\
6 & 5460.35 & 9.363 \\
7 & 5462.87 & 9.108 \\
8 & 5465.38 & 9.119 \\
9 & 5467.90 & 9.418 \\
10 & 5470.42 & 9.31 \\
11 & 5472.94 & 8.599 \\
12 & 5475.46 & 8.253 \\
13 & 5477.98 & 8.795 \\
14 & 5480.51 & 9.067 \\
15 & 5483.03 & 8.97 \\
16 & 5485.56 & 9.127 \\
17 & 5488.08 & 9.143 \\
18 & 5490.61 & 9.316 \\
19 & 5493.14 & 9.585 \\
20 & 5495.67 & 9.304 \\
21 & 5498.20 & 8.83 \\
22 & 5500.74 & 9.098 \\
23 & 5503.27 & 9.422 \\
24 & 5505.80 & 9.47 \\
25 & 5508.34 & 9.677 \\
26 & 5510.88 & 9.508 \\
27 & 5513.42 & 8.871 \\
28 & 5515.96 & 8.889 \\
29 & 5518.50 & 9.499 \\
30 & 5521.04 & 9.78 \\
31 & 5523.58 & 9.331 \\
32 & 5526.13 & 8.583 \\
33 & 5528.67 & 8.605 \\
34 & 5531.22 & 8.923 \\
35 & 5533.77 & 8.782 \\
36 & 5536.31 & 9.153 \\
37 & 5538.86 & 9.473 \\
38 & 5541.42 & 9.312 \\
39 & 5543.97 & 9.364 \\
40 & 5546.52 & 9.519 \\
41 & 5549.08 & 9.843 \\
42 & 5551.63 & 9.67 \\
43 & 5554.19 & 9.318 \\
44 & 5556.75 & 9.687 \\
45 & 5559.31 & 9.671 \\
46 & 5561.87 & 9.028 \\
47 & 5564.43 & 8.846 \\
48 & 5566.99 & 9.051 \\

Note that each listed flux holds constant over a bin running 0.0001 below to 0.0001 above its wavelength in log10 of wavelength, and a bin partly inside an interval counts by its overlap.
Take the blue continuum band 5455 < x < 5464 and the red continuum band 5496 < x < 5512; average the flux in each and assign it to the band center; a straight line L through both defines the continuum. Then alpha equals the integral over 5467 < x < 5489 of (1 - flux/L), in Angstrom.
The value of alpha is 1.0 Angstrom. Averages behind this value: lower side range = 9.39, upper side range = 9.33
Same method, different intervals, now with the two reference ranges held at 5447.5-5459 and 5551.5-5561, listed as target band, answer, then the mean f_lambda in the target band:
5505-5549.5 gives 1.4 Angstrom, 9.24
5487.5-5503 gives 0.5 Angstrom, 9.23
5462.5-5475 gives 0.6 Angstrom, 9.06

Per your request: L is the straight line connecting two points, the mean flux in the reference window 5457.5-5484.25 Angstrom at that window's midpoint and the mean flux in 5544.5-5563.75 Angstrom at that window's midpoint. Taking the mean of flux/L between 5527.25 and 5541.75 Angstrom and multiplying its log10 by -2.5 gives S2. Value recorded 0.04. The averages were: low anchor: 9.03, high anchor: 9.51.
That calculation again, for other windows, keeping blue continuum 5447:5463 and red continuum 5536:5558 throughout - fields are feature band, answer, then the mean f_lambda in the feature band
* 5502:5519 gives 0.02 mag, 9.33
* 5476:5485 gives 0.06 mag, 8.9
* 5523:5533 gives 0.08 mag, 8.82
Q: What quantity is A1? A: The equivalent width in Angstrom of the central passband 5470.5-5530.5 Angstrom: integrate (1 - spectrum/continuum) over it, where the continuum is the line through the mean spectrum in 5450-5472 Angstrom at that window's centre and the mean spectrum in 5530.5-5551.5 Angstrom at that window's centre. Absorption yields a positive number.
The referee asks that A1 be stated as 1.6 Angstrom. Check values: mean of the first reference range 9.4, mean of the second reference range 9.33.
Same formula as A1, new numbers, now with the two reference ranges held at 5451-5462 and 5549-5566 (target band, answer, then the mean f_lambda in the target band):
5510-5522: 0.22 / 9.29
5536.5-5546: 0.06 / 9.37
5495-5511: 0.28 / 9.32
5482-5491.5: 0.37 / 9.14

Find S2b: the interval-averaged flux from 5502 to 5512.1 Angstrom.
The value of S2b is 9.52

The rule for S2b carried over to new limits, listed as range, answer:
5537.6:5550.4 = 9.5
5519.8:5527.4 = 9.23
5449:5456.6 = 9.61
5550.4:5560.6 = 9.58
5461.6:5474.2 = 9.11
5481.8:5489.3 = 9.08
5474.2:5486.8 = 8.84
